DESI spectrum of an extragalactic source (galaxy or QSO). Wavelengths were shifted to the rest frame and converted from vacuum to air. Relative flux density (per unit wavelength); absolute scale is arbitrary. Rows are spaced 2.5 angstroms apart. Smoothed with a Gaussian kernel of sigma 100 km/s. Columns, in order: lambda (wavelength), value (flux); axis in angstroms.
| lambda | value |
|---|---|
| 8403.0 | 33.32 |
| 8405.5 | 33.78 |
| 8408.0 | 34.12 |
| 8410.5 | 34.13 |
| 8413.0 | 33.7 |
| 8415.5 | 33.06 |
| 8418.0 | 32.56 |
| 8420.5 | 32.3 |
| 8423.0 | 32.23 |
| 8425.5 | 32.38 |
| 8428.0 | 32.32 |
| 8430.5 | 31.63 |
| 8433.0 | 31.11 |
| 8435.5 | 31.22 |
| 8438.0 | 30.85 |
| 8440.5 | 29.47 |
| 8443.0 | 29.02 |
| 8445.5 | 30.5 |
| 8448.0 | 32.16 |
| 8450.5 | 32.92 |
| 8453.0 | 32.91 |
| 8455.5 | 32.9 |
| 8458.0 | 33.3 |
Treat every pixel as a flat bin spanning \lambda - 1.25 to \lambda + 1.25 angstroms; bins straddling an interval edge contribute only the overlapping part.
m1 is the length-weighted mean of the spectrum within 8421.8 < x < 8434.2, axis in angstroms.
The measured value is 31.9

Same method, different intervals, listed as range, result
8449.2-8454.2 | 32.9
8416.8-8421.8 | 32.4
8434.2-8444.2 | 30.2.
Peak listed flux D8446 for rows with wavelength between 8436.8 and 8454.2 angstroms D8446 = 32.92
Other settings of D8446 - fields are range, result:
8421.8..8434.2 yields 32.38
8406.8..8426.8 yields 34.13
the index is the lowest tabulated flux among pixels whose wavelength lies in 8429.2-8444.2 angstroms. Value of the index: 29.02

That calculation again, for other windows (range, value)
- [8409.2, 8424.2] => 32.23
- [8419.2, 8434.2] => 31.11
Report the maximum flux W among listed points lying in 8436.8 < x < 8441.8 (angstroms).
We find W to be 30.85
